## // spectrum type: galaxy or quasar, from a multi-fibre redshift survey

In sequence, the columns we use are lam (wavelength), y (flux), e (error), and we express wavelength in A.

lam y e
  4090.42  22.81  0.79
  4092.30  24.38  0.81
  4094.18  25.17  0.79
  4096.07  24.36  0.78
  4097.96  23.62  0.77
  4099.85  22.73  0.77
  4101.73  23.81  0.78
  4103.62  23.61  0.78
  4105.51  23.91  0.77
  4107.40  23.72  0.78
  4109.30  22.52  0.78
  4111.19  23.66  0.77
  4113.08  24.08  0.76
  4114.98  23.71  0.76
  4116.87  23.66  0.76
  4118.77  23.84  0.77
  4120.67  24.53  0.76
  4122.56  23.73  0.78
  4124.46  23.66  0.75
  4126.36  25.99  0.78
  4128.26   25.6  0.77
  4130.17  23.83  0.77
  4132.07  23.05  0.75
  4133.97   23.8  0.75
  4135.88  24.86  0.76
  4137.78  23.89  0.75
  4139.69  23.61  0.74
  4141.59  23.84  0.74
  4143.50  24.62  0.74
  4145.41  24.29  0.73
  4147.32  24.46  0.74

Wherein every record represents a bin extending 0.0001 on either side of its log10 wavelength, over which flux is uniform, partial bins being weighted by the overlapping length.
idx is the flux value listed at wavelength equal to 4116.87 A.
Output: 23.66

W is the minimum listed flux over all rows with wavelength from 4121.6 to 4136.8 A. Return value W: 23.05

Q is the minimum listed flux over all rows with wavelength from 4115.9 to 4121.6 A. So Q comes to 23.66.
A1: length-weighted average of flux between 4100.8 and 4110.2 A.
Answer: 23.5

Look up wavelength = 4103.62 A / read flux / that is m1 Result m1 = 23.61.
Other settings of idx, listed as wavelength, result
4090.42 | 22.81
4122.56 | 23.73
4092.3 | 24.38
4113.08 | 24.08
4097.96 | 23.62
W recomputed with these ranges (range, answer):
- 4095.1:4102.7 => 22.73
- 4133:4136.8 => 23.8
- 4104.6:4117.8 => 22.52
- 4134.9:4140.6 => 23.61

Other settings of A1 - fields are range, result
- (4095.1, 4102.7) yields 23.6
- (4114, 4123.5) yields 23.9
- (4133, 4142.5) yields 24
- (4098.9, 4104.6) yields 23.4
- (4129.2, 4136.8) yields 23.9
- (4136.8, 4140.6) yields 23.8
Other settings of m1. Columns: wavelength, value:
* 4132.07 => 23.05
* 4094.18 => 25.17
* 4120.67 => 24.53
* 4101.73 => 23.81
